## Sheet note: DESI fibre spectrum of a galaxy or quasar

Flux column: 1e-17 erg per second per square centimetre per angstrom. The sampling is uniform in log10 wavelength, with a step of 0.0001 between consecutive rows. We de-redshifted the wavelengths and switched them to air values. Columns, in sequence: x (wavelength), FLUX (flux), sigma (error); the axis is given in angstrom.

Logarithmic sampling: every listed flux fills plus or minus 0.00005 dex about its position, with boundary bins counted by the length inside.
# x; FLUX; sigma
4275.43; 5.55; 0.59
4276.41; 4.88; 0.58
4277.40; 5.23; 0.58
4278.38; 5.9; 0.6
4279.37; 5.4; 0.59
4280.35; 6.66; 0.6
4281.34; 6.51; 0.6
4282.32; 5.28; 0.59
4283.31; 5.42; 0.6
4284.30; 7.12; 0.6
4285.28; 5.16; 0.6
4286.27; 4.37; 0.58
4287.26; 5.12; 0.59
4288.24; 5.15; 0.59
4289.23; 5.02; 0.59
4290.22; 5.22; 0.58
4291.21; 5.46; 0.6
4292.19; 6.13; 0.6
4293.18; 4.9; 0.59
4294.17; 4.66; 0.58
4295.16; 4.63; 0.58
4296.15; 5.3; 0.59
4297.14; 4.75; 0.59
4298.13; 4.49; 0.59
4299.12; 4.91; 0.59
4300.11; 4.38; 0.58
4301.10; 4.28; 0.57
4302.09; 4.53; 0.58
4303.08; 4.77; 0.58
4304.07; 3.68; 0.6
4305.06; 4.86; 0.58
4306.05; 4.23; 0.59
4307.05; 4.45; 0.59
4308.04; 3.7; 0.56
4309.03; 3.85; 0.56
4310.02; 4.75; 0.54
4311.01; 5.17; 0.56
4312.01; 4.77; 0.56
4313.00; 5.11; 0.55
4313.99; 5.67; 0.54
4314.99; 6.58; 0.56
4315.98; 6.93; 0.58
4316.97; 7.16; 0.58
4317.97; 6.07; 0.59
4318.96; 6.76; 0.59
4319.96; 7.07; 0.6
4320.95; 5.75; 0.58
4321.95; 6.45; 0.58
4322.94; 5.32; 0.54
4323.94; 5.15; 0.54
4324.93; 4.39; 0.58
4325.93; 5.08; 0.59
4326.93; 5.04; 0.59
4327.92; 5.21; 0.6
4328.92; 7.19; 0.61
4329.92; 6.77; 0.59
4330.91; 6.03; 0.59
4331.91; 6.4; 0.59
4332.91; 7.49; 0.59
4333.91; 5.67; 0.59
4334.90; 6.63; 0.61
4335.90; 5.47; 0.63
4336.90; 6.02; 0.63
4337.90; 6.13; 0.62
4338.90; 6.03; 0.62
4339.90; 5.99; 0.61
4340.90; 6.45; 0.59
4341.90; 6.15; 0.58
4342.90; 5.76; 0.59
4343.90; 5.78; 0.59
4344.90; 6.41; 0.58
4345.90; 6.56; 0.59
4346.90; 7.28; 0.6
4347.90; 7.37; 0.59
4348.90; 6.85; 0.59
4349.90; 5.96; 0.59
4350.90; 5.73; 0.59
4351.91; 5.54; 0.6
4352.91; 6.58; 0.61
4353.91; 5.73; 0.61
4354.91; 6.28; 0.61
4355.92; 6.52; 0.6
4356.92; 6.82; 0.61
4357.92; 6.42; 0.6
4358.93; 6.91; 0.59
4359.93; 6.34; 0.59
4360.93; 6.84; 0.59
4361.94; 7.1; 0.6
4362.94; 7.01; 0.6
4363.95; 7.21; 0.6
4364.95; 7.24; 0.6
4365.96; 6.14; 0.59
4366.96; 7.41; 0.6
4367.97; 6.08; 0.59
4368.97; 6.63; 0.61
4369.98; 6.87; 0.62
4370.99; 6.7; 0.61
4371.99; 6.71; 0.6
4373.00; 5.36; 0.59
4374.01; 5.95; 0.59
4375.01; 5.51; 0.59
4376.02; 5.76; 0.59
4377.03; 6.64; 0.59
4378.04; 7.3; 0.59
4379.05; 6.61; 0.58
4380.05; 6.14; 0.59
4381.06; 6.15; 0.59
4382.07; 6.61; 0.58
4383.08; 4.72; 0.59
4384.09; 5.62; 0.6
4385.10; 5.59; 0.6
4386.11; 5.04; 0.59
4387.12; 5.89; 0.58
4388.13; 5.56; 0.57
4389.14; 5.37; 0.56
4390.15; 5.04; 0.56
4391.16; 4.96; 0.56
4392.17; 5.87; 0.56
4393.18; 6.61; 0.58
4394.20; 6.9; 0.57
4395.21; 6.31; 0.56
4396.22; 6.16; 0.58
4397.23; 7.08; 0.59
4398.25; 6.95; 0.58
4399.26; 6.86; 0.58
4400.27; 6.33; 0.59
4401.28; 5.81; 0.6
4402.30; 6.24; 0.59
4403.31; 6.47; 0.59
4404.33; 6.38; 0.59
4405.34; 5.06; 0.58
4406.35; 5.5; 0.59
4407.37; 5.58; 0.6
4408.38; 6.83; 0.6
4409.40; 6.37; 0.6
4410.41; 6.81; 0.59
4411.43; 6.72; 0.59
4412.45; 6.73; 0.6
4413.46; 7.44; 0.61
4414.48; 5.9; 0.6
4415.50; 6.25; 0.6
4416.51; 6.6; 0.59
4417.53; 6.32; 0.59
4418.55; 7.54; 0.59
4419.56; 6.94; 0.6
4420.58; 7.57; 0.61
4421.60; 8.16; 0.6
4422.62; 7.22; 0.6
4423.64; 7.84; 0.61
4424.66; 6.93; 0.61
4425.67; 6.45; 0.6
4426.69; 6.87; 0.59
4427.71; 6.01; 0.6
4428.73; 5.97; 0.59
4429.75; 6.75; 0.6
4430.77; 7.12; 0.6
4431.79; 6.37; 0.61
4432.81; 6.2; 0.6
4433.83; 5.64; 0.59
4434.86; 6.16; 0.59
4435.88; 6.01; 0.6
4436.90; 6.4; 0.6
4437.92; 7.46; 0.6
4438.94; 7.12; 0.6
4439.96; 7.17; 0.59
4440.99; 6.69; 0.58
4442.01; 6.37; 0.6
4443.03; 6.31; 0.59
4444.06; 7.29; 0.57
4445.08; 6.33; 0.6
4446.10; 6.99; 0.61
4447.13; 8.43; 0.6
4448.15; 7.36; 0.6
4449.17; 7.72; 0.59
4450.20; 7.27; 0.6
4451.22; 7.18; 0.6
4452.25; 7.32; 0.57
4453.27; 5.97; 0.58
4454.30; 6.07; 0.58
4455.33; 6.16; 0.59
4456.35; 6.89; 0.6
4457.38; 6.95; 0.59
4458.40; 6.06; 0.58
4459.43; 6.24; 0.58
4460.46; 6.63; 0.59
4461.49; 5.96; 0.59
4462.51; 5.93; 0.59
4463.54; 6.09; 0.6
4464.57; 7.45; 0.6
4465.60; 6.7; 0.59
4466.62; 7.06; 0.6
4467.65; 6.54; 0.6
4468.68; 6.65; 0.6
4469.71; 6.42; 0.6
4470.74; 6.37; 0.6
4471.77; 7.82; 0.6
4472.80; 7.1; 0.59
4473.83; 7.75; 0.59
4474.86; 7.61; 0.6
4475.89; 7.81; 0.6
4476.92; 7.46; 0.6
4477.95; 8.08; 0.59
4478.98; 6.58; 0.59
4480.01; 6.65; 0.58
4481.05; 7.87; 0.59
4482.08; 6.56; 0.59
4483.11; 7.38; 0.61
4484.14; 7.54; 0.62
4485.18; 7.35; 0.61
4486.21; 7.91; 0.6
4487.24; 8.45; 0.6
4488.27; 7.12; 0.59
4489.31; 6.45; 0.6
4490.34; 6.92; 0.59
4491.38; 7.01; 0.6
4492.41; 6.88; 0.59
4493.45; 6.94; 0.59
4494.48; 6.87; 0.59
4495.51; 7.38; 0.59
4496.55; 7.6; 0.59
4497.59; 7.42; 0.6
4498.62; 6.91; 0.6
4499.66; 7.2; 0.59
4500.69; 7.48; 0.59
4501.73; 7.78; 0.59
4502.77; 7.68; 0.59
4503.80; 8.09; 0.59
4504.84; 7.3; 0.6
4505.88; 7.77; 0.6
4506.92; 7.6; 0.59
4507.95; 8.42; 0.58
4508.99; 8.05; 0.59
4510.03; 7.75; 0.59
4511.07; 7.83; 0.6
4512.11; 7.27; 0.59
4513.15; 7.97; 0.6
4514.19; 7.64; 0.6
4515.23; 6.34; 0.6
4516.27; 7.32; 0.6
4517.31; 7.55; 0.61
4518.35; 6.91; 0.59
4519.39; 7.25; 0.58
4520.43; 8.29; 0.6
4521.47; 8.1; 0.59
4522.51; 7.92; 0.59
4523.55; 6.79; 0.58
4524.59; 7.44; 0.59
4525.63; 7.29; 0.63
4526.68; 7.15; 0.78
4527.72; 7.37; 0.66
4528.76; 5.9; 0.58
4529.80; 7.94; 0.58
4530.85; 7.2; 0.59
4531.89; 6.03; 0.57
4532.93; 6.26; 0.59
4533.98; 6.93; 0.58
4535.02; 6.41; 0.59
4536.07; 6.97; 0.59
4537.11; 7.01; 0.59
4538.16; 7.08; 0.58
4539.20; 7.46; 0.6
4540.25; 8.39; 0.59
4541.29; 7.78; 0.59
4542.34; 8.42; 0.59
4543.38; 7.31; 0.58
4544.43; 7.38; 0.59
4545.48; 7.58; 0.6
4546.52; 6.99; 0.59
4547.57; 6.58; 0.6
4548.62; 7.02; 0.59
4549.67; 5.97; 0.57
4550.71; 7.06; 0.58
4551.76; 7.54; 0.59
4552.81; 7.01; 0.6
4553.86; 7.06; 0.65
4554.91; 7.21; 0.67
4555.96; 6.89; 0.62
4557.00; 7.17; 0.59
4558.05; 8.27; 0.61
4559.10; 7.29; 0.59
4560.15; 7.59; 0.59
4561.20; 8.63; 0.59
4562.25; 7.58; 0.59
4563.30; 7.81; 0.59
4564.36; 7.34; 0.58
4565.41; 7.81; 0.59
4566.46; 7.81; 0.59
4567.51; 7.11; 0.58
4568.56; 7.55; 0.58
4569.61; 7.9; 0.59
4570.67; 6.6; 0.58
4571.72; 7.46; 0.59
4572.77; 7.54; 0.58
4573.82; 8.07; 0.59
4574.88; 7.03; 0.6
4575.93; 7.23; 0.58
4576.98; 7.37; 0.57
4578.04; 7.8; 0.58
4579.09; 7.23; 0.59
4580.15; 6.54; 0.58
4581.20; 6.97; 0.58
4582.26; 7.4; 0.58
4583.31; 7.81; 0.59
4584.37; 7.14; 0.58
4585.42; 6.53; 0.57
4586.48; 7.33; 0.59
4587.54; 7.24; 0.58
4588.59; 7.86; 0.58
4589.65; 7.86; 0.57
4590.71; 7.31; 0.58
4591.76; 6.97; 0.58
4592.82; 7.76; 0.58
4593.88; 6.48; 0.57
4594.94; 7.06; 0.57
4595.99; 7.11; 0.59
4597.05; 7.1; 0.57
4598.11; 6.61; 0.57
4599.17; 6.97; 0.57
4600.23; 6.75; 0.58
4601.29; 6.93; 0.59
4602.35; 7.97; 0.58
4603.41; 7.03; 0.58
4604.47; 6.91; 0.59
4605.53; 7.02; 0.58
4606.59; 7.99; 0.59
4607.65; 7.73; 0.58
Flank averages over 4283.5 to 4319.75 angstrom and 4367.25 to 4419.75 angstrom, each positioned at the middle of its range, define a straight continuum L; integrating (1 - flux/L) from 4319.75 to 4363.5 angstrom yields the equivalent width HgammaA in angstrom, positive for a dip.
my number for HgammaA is -4.74 angstrom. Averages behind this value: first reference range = 5.13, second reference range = 6.22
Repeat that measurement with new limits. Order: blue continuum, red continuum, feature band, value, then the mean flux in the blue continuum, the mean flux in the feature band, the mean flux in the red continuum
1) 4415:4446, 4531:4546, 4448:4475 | 0.4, 6.74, 6.77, 7.22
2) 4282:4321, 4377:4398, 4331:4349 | -2.6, 5.18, 6.34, 6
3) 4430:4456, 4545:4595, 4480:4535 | -2.3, 6.77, 7.34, 7.32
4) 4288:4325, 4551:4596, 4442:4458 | -1.4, 5.18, 6.93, 7.38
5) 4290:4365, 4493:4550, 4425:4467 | 0.5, 5.79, 6.66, 7.34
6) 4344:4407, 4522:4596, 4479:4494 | -0.7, 6.28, 7.19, 7.28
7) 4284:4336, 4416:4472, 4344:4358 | -1.5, 5.38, 6.42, 6.76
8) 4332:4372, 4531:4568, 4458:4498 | -0.3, 6.47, 7.04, 7.28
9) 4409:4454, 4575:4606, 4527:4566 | -0.9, 6.82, 7.25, 7.18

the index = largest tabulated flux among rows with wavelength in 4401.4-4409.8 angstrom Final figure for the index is 6.83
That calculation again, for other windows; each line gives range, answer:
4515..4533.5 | 8.29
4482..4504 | 8.45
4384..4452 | 8.43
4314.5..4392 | 7.49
